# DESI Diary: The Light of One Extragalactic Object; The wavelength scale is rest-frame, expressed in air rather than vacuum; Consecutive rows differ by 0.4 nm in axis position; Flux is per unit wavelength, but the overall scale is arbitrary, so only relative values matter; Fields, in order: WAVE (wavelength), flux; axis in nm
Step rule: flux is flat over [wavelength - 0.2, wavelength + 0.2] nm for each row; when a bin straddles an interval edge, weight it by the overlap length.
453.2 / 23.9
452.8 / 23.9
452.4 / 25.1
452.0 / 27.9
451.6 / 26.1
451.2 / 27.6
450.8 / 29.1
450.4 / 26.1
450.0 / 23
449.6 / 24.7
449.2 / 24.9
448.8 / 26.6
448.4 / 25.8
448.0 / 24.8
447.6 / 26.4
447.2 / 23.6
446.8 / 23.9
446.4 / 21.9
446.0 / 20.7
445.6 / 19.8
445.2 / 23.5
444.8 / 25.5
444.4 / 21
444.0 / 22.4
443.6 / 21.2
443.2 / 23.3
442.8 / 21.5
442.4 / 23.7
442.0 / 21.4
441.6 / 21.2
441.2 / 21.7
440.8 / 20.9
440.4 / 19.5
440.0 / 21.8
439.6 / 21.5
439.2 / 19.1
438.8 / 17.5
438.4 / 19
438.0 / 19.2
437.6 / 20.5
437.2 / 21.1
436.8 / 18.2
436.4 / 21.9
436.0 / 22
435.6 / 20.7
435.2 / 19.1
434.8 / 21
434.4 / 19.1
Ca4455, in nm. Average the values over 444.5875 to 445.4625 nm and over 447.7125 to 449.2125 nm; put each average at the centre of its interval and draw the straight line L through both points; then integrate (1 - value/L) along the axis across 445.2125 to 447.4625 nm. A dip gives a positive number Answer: 0.23 nm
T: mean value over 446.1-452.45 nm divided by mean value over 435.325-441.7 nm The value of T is 1.25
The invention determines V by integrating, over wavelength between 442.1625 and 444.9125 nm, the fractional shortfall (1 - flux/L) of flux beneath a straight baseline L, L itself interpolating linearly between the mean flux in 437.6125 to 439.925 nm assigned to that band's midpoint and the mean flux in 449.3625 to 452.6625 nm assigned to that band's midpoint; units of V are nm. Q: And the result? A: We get -0.06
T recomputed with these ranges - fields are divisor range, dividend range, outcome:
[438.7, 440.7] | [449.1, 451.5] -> 1.29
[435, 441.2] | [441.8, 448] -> 1.13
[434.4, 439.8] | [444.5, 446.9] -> 1.12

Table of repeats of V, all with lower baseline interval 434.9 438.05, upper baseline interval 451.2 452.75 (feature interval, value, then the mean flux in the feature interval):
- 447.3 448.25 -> -0.027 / 25.4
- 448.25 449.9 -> -0.010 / 25.3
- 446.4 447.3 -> 0.037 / 23.4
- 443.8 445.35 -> 0.027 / 23.1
